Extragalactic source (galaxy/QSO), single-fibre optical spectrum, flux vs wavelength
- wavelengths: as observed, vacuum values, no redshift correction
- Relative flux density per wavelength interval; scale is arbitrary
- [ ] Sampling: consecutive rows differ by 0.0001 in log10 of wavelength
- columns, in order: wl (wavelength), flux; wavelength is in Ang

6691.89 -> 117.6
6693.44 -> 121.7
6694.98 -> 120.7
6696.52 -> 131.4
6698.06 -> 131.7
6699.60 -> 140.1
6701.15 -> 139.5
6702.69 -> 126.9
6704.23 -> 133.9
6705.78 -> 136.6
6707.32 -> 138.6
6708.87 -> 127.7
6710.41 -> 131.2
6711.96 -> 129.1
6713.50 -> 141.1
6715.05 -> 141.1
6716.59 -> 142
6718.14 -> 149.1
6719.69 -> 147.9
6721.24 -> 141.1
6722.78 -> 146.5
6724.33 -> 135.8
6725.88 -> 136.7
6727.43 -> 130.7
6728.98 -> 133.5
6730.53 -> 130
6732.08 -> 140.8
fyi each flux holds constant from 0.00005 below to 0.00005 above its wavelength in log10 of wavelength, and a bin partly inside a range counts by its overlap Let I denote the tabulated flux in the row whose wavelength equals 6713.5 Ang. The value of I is 141.1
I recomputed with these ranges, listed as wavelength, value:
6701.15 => 139.5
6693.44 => 121.7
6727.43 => 130.7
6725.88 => 136.7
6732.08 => 140.8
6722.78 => 146.5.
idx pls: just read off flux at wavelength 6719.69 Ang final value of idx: 147.9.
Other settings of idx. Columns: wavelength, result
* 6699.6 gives 140.1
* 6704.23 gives 133.9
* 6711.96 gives 129.1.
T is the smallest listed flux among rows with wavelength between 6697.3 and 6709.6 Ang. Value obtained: 126.9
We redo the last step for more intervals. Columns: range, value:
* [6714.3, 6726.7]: 135.8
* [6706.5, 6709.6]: 127.7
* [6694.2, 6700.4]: 120.7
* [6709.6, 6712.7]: 129.1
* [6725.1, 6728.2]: 130.7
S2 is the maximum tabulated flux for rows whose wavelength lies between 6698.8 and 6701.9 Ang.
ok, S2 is 140.1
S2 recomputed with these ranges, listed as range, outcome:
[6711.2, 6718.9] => 149.1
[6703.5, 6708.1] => 138.6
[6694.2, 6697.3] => 131.4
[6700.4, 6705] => 139.5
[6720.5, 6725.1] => 146.5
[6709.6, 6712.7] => 131.2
